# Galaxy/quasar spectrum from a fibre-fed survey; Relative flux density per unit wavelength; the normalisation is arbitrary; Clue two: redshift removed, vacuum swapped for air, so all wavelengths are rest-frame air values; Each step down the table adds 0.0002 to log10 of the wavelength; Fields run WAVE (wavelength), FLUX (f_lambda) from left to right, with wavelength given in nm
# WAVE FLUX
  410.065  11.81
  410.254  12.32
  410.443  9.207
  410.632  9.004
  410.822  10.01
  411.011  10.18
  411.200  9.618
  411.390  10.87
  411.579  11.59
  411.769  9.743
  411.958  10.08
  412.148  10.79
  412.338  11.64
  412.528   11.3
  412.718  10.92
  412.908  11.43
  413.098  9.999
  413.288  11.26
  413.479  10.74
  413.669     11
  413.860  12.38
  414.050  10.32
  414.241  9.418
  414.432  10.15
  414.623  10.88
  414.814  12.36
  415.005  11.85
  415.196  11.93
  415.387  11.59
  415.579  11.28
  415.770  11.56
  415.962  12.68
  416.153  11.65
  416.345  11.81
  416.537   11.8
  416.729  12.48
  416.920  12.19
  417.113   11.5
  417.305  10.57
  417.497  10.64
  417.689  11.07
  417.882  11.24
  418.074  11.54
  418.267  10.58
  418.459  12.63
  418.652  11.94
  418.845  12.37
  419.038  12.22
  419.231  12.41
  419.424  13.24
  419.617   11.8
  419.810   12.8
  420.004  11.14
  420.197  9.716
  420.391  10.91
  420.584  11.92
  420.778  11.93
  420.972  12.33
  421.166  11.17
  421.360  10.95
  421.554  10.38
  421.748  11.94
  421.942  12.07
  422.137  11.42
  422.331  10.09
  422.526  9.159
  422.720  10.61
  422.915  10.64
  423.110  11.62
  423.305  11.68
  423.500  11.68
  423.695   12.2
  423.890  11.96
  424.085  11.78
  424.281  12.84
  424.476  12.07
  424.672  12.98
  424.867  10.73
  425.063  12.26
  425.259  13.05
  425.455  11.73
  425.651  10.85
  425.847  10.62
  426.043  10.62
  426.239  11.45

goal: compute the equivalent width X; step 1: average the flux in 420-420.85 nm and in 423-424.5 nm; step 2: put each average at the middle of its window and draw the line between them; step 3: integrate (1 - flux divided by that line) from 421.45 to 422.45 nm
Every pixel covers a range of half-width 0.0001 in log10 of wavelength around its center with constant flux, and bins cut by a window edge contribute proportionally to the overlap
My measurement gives 0.03 nm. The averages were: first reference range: 11.1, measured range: 11.1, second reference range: 12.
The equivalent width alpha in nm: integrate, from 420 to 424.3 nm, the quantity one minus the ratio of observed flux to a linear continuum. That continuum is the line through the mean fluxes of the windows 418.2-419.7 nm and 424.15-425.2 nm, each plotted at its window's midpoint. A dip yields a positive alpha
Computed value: 0.32 nm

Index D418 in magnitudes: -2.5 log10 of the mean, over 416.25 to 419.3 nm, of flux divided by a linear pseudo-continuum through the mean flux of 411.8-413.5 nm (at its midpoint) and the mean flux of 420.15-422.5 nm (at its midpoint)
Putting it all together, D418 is -0.06 mag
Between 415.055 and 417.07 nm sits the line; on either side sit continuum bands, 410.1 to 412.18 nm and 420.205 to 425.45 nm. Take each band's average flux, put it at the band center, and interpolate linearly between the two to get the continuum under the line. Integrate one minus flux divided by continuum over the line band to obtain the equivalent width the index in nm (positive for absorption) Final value -0.19 nm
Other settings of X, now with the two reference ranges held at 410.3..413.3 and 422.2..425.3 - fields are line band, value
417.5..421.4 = -0.178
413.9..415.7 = -0.063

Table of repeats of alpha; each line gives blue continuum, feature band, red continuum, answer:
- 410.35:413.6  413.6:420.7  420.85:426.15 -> -0.41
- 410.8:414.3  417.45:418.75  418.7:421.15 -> 0.02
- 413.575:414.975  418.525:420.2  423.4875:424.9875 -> -0.08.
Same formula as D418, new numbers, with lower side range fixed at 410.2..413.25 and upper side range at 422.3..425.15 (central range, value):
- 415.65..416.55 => -0.10 mag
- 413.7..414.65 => 0.01 mag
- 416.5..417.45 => -0.07 mag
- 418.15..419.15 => -0.08 mag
